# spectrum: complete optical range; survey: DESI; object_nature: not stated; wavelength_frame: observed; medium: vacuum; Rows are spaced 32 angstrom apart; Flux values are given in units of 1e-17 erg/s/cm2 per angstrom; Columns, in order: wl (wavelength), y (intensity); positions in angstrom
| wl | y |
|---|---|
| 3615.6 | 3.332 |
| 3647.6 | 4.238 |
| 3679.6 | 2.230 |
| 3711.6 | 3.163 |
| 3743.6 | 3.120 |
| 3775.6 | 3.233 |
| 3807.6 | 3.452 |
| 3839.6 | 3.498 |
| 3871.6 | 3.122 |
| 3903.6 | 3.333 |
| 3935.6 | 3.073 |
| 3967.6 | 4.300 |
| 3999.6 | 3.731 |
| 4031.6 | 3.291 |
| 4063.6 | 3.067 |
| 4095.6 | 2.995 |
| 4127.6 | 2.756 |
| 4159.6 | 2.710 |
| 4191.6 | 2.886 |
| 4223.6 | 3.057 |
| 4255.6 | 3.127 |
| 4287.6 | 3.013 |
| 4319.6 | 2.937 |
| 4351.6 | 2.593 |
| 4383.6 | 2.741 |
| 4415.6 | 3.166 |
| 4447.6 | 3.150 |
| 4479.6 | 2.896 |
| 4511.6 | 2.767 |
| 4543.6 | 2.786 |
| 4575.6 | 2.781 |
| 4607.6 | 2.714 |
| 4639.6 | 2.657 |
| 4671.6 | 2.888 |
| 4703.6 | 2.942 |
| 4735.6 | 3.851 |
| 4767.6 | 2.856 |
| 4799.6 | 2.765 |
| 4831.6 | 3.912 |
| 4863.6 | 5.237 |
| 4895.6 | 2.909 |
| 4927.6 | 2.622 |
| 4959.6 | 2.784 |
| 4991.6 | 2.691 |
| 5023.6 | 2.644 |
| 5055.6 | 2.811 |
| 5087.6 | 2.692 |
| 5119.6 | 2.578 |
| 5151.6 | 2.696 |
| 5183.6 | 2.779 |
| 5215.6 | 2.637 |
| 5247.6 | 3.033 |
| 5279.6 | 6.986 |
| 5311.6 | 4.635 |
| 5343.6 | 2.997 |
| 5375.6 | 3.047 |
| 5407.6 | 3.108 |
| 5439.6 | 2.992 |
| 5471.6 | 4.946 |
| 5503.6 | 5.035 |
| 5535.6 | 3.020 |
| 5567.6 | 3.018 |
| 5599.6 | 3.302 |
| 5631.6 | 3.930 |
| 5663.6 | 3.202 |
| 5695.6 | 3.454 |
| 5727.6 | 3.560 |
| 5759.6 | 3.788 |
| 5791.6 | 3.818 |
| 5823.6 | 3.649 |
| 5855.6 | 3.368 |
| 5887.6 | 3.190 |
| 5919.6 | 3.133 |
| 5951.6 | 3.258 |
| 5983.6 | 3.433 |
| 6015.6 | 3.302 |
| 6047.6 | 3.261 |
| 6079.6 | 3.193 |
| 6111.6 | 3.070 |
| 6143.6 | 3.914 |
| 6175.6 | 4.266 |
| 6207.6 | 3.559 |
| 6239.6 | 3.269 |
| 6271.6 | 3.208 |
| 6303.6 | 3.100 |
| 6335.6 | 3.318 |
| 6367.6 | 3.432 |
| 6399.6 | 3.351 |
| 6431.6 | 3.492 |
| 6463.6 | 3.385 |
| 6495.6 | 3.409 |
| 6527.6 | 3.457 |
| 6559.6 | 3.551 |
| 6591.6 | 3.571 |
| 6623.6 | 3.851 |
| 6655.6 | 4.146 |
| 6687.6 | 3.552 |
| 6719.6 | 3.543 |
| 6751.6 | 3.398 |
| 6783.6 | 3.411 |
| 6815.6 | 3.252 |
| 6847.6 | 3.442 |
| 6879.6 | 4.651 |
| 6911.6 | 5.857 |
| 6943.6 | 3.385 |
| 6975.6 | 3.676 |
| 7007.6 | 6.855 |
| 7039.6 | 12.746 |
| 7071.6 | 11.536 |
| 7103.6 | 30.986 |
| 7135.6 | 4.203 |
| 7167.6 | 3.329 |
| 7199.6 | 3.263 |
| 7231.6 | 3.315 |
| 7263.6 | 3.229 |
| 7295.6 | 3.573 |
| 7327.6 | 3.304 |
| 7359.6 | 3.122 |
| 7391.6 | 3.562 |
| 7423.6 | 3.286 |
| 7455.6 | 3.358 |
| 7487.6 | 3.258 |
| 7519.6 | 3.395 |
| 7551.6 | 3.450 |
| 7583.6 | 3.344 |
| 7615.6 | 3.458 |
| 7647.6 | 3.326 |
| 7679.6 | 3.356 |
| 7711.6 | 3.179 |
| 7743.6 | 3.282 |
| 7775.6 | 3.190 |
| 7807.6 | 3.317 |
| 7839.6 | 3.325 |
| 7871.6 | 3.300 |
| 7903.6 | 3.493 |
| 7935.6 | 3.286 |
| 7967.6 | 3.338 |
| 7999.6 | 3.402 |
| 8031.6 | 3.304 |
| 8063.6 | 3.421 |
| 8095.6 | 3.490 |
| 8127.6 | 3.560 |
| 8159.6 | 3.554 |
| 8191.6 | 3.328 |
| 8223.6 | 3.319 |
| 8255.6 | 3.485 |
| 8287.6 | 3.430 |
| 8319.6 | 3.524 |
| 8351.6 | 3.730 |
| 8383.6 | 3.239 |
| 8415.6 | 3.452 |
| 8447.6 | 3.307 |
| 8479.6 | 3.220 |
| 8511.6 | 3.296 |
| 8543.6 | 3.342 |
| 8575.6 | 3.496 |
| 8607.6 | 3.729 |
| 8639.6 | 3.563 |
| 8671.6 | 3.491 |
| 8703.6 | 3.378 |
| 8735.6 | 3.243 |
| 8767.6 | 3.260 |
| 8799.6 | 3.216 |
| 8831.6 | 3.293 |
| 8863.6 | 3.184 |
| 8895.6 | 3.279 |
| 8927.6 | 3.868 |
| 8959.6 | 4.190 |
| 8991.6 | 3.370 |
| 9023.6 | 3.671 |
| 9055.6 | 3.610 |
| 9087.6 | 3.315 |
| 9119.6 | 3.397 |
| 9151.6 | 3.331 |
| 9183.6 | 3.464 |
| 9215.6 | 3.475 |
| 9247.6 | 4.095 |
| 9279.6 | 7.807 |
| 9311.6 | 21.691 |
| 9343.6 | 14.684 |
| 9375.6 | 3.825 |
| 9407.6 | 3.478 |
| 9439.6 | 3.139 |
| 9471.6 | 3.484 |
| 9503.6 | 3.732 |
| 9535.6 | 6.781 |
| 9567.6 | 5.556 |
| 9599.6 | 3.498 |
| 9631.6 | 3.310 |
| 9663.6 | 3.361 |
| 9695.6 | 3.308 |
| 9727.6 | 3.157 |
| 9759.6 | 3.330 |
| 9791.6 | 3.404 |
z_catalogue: 0.42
